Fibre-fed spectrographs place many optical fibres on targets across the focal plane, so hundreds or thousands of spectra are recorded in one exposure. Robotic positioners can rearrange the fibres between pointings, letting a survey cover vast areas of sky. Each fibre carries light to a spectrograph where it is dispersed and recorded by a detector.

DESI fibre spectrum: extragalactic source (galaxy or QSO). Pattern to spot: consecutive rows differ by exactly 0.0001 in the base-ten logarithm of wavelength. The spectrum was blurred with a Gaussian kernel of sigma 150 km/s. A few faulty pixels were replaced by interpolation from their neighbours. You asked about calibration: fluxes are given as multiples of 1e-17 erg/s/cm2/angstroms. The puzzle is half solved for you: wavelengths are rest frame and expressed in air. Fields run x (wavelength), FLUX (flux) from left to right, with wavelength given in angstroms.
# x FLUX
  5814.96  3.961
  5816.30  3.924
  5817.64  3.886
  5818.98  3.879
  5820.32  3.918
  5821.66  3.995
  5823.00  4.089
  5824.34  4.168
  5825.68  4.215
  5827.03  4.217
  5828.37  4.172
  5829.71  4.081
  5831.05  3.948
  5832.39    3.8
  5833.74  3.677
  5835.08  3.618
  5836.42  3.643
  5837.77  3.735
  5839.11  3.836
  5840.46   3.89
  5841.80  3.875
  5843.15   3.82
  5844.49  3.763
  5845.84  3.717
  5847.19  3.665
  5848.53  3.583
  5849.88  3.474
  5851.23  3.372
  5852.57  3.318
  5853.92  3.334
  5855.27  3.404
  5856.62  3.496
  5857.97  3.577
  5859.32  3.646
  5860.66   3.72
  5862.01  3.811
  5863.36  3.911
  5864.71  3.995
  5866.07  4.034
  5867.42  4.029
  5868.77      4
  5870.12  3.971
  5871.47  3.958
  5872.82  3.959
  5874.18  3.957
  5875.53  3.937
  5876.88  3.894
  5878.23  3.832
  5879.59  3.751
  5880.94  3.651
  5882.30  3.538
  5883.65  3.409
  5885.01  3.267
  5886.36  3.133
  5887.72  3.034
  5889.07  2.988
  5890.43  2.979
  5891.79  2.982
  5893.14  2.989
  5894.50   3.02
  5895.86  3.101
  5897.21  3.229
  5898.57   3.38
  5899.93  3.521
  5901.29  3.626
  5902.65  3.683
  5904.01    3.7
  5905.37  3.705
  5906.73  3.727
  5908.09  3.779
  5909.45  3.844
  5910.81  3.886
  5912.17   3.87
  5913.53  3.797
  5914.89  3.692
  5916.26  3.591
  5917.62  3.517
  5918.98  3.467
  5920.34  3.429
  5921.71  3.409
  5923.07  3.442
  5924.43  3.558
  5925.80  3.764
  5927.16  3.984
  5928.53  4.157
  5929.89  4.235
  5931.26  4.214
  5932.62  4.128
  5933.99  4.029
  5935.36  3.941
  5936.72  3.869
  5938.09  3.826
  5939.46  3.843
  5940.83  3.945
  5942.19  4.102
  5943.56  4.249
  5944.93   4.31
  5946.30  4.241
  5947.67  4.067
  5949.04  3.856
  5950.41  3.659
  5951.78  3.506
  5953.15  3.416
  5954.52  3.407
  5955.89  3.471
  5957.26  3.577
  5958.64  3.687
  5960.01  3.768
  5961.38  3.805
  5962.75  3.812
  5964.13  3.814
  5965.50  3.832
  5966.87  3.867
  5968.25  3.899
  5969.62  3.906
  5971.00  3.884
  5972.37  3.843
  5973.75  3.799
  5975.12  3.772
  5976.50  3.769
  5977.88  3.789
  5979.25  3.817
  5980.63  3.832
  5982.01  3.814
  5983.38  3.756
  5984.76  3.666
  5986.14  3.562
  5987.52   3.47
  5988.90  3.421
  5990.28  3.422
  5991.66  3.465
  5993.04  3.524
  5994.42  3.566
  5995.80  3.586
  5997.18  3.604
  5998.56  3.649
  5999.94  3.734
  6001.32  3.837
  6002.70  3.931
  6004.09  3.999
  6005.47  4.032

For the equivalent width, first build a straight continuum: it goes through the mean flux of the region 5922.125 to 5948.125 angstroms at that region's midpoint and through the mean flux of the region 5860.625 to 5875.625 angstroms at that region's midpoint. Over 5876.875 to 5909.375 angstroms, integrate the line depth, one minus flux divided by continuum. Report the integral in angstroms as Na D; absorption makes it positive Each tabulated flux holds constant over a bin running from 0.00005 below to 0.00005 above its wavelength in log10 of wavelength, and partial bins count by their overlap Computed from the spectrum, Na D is 4.5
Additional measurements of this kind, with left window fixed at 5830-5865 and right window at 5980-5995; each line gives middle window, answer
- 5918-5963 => -2.5 angstroms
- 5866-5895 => 0.8 angstroms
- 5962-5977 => -1.0 angstroms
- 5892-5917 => 0.6 angstroms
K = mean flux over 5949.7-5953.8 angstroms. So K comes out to 3.53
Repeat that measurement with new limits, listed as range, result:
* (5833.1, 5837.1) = 3.65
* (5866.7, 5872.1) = 3.99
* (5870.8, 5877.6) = 3.94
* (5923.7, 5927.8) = 3.77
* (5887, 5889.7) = 3.01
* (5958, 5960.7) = 3.73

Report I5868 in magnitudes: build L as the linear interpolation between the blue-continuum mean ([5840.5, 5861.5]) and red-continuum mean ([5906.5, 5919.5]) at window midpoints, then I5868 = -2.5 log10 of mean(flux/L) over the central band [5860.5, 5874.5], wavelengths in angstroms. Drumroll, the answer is -0.091 mag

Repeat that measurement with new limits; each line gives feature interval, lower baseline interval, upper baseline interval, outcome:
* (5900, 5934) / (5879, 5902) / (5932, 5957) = -0.057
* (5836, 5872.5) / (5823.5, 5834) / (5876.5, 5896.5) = -0.006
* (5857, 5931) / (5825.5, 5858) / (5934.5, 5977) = 0.041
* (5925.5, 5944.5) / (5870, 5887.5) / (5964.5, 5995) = -0.092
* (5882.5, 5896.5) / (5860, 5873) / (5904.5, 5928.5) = 0.226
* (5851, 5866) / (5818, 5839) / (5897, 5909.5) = 0.055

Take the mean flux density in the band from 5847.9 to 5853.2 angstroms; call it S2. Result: 3.44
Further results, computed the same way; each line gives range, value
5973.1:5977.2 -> 3.78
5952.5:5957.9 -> 3.47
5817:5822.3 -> 3.92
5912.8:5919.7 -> 3.62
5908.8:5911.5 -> 3.87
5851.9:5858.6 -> 3.42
